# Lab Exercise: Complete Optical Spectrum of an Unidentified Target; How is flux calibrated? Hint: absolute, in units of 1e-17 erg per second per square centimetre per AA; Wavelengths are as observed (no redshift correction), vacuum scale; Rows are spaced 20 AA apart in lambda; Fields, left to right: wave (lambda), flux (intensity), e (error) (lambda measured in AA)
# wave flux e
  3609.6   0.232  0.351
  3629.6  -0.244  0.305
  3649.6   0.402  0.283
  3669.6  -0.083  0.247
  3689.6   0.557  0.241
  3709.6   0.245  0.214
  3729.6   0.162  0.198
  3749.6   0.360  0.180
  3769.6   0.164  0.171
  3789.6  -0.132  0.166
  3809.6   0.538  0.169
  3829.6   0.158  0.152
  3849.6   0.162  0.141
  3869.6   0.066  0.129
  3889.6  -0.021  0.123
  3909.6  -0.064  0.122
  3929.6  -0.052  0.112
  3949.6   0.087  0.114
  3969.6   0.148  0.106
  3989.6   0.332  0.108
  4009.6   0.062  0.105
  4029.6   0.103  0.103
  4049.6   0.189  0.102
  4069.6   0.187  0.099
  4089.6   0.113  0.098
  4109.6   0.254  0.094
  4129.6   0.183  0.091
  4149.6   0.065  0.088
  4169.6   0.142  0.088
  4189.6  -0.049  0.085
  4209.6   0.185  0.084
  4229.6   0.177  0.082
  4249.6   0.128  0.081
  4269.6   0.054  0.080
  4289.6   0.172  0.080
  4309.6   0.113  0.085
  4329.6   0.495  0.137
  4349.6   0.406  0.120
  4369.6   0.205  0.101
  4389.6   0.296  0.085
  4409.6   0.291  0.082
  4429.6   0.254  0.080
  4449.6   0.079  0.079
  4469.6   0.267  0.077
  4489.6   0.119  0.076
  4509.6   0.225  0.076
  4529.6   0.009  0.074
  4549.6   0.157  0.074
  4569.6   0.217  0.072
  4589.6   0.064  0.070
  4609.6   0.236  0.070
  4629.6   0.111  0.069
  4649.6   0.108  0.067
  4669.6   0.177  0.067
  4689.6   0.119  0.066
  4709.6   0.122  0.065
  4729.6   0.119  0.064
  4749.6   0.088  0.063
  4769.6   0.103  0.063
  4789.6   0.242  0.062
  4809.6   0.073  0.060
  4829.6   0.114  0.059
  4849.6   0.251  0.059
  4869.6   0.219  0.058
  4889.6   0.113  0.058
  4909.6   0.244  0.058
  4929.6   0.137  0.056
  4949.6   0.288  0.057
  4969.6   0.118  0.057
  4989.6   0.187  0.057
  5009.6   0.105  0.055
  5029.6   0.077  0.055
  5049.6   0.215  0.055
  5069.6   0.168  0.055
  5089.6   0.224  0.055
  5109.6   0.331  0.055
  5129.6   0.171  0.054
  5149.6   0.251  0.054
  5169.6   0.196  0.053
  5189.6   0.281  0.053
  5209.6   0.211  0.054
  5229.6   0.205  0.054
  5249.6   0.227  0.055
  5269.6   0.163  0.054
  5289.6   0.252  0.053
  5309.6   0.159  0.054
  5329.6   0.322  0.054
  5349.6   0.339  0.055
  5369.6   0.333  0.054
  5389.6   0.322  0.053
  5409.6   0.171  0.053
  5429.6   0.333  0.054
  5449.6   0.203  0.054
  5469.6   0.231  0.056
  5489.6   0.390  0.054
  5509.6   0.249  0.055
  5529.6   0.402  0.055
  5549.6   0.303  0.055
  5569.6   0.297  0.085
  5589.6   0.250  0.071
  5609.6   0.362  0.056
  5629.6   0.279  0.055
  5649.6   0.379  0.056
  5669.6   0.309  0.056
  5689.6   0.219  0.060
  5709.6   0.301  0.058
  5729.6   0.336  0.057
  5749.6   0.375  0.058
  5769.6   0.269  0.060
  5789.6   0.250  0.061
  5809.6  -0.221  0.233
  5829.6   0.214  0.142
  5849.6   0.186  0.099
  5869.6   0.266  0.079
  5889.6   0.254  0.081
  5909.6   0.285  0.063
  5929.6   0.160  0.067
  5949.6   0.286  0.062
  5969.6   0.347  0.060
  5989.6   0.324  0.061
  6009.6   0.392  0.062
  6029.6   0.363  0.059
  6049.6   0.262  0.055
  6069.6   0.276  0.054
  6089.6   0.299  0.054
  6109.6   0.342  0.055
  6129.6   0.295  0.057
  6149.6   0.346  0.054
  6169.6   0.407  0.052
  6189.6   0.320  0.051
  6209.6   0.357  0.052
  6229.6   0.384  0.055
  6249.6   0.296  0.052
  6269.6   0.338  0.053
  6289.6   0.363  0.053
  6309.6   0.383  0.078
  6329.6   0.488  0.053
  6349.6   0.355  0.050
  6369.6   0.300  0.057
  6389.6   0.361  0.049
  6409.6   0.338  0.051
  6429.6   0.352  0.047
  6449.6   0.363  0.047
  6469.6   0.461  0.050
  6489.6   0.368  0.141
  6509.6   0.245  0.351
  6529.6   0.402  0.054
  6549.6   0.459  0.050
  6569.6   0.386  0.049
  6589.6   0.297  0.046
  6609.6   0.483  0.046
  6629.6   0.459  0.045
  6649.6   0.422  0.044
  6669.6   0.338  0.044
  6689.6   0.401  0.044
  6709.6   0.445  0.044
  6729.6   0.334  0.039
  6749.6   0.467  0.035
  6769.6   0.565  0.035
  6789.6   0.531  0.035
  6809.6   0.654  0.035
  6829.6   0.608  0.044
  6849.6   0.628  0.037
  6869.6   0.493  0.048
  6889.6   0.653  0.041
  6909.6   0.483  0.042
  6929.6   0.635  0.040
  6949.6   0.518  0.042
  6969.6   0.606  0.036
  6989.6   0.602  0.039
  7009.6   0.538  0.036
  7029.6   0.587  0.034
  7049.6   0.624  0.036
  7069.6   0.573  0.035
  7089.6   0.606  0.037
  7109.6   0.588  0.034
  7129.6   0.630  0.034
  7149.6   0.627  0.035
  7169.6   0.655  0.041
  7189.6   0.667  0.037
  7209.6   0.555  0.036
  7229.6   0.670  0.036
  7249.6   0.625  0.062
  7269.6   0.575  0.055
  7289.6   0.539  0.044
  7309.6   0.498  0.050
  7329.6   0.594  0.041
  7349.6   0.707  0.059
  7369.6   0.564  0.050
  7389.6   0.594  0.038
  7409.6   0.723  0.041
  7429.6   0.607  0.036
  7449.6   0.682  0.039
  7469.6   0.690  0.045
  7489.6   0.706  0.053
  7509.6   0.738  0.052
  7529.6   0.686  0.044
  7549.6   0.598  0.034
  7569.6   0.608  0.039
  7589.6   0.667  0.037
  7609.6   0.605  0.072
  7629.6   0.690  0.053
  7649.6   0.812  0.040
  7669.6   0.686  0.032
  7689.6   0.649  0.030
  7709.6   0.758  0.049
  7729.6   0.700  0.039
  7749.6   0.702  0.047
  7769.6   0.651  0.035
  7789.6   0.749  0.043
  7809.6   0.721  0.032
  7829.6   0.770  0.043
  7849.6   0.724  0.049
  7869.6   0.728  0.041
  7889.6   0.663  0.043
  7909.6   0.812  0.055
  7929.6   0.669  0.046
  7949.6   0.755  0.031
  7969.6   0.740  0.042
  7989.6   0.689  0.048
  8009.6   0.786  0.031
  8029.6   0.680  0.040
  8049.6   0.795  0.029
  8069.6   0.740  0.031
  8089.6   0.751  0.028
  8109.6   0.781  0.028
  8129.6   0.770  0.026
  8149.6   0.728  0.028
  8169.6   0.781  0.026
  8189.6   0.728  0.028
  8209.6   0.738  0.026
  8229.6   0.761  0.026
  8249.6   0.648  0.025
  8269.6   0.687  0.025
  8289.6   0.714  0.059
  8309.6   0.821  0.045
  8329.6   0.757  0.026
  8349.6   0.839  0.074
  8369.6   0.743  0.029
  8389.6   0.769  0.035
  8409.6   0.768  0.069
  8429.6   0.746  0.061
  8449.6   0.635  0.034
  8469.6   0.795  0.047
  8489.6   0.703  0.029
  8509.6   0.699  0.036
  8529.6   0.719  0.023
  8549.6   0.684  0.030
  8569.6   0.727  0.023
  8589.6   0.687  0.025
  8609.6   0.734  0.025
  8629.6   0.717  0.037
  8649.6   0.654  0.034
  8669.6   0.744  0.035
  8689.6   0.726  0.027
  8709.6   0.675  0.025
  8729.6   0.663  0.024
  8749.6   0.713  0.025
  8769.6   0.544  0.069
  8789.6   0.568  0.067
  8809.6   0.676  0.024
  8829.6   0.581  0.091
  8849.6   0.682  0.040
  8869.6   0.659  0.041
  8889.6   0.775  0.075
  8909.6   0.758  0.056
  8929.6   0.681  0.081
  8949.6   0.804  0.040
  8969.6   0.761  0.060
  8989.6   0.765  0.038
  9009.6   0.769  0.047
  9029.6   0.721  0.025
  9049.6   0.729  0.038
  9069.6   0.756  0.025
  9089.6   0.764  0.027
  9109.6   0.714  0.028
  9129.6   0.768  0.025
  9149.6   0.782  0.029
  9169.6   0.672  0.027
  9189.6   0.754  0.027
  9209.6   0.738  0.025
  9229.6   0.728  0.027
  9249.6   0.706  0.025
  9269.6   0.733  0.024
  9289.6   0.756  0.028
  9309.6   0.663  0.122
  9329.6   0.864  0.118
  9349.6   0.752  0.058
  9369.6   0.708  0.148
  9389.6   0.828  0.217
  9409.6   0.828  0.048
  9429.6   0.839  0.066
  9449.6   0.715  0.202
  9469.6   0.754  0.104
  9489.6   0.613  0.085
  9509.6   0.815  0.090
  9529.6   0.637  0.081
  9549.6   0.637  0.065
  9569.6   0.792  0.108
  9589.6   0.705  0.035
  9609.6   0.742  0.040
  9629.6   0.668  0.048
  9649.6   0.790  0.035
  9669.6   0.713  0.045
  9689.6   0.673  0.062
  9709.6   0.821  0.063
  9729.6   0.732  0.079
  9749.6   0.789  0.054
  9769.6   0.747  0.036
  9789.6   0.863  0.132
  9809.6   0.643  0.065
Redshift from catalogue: 0.70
